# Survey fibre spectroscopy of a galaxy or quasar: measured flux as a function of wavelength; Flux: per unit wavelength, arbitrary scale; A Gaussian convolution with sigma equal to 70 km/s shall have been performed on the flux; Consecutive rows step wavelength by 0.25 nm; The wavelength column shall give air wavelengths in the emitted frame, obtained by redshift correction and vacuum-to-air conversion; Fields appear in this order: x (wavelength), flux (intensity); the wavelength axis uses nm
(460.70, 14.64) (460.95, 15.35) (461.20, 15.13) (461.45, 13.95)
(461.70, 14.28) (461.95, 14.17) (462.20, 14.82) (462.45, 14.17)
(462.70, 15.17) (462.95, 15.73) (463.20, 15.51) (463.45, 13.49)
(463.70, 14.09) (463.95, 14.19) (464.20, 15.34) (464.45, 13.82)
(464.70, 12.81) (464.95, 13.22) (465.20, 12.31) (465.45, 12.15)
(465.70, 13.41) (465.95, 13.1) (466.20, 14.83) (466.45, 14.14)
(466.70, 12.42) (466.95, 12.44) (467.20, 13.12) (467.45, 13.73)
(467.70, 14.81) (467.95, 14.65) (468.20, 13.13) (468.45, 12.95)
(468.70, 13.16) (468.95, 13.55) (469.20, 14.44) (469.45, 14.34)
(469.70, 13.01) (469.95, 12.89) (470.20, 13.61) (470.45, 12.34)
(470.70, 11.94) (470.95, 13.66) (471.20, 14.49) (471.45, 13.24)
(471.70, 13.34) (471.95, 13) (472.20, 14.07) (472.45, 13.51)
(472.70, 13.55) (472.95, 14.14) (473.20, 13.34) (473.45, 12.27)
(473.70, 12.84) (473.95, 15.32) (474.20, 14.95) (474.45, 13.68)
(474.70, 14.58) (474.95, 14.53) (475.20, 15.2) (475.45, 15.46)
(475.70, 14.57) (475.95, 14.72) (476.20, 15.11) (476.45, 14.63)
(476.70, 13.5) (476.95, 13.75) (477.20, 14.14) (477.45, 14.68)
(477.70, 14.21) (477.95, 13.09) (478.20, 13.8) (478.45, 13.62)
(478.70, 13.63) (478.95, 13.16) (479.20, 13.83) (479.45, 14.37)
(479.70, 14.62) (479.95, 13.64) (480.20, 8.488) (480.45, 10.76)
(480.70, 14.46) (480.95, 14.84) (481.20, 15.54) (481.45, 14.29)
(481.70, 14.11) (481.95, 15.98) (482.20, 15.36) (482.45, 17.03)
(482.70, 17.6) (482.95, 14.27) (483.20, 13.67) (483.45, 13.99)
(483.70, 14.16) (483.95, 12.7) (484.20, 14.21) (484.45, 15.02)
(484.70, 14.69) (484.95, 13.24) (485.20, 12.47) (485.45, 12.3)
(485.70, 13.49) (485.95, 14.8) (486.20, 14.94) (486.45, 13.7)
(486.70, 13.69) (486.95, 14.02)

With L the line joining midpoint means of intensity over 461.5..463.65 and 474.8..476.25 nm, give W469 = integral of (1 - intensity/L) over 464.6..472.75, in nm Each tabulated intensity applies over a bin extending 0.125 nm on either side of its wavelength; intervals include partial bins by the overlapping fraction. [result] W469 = 0.765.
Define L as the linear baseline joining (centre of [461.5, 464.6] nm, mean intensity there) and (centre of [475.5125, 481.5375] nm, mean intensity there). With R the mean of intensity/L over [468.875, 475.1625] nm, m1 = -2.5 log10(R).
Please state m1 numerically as 0.04 mag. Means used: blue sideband 14.5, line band 13.6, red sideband 13.8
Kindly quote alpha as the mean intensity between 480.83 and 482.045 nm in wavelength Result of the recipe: 14.9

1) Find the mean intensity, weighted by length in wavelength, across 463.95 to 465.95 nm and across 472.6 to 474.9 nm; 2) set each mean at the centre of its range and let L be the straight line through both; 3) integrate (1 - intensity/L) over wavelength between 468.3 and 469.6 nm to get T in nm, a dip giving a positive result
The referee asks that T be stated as -0.01 nm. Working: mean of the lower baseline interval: 13.3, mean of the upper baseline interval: 13.9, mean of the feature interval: 13.7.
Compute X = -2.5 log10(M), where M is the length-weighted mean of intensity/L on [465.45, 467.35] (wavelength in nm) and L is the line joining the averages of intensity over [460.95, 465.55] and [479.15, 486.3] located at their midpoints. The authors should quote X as 0.07 mag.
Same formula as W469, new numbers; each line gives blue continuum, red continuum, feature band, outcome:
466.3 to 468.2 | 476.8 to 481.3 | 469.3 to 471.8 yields 0.055 nm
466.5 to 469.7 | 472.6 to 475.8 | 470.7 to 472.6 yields 0.057 nm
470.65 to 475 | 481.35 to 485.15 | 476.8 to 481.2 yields 0.224 nm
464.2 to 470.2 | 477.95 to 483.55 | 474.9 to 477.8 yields -0.134 nm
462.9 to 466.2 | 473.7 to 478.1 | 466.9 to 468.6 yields 0.045 nm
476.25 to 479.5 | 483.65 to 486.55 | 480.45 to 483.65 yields -0.246 nm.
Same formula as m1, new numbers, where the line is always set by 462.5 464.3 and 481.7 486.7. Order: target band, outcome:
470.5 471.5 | 0.11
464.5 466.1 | 0.14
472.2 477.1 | 0.03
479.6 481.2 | 0.12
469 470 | 0.07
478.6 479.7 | 0.05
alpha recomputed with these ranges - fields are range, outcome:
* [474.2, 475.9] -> 14.7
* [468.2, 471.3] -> 13.3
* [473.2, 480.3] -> 14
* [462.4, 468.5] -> 13.8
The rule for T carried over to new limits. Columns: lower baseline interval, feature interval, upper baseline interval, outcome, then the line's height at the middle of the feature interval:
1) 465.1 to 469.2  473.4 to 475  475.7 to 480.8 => -0.06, 13.5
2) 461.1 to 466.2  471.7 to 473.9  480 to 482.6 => 0.11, 14.1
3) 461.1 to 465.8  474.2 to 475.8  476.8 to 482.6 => -0.08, 14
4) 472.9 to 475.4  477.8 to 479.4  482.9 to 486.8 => 0.05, 14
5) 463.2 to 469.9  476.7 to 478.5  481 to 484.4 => 0.07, 14.4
